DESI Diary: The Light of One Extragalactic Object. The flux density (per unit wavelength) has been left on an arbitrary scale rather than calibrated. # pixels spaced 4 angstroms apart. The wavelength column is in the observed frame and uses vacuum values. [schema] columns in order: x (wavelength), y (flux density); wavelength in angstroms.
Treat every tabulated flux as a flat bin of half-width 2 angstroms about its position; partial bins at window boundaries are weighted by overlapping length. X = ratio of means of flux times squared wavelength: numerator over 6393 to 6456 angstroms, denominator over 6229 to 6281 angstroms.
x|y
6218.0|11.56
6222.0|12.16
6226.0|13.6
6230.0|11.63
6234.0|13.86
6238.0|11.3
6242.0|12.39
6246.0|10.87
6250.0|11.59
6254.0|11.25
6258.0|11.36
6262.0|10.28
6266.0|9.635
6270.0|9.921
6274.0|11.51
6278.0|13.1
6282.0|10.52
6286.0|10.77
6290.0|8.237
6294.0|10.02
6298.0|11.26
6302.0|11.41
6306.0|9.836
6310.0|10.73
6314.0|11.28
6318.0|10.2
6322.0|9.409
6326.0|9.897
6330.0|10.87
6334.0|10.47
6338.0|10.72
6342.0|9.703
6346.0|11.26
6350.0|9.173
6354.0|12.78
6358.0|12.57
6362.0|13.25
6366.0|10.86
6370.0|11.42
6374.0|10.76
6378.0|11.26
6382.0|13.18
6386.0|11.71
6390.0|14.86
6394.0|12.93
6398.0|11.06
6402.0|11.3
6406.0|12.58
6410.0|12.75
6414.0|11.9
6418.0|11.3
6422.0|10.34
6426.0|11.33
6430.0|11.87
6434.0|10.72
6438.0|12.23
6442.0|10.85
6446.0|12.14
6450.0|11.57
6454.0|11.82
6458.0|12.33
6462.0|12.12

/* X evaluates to 1.08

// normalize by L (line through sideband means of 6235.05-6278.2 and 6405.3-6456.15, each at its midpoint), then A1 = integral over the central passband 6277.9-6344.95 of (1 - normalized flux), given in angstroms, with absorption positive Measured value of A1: 5.25 angstroms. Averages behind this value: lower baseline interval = 11.2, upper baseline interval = 11.6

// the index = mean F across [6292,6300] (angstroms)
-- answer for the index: 10.6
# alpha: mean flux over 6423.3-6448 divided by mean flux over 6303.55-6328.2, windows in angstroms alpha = 1.1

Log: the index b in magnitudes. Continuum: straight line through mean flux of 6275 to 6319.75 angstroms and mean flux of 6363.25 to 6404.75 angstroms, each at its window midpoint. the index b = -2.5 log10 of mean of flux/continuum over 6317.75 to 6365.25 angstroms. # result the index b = 0.05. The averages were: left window 10.7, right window 12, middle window 10.9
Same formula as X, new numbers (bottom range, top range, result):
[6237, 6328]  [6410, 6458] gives 1.13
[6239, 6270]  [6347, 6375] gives 1.09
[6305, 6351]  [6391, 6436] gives 1.16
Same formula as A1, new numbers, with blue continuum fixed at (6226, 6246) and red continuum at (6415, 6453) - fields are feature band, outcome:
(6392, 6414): -1.1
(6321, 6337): 2.2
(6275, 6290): 1.3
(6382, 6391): -1.1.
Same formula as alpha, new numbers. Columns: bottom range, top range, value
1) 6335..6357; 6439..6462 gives 1.09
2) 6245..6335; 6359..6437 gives 1.12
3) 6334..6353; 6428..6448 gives 1.11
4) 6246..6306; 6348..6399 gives 1.12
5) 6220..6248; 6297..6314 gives 0.88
